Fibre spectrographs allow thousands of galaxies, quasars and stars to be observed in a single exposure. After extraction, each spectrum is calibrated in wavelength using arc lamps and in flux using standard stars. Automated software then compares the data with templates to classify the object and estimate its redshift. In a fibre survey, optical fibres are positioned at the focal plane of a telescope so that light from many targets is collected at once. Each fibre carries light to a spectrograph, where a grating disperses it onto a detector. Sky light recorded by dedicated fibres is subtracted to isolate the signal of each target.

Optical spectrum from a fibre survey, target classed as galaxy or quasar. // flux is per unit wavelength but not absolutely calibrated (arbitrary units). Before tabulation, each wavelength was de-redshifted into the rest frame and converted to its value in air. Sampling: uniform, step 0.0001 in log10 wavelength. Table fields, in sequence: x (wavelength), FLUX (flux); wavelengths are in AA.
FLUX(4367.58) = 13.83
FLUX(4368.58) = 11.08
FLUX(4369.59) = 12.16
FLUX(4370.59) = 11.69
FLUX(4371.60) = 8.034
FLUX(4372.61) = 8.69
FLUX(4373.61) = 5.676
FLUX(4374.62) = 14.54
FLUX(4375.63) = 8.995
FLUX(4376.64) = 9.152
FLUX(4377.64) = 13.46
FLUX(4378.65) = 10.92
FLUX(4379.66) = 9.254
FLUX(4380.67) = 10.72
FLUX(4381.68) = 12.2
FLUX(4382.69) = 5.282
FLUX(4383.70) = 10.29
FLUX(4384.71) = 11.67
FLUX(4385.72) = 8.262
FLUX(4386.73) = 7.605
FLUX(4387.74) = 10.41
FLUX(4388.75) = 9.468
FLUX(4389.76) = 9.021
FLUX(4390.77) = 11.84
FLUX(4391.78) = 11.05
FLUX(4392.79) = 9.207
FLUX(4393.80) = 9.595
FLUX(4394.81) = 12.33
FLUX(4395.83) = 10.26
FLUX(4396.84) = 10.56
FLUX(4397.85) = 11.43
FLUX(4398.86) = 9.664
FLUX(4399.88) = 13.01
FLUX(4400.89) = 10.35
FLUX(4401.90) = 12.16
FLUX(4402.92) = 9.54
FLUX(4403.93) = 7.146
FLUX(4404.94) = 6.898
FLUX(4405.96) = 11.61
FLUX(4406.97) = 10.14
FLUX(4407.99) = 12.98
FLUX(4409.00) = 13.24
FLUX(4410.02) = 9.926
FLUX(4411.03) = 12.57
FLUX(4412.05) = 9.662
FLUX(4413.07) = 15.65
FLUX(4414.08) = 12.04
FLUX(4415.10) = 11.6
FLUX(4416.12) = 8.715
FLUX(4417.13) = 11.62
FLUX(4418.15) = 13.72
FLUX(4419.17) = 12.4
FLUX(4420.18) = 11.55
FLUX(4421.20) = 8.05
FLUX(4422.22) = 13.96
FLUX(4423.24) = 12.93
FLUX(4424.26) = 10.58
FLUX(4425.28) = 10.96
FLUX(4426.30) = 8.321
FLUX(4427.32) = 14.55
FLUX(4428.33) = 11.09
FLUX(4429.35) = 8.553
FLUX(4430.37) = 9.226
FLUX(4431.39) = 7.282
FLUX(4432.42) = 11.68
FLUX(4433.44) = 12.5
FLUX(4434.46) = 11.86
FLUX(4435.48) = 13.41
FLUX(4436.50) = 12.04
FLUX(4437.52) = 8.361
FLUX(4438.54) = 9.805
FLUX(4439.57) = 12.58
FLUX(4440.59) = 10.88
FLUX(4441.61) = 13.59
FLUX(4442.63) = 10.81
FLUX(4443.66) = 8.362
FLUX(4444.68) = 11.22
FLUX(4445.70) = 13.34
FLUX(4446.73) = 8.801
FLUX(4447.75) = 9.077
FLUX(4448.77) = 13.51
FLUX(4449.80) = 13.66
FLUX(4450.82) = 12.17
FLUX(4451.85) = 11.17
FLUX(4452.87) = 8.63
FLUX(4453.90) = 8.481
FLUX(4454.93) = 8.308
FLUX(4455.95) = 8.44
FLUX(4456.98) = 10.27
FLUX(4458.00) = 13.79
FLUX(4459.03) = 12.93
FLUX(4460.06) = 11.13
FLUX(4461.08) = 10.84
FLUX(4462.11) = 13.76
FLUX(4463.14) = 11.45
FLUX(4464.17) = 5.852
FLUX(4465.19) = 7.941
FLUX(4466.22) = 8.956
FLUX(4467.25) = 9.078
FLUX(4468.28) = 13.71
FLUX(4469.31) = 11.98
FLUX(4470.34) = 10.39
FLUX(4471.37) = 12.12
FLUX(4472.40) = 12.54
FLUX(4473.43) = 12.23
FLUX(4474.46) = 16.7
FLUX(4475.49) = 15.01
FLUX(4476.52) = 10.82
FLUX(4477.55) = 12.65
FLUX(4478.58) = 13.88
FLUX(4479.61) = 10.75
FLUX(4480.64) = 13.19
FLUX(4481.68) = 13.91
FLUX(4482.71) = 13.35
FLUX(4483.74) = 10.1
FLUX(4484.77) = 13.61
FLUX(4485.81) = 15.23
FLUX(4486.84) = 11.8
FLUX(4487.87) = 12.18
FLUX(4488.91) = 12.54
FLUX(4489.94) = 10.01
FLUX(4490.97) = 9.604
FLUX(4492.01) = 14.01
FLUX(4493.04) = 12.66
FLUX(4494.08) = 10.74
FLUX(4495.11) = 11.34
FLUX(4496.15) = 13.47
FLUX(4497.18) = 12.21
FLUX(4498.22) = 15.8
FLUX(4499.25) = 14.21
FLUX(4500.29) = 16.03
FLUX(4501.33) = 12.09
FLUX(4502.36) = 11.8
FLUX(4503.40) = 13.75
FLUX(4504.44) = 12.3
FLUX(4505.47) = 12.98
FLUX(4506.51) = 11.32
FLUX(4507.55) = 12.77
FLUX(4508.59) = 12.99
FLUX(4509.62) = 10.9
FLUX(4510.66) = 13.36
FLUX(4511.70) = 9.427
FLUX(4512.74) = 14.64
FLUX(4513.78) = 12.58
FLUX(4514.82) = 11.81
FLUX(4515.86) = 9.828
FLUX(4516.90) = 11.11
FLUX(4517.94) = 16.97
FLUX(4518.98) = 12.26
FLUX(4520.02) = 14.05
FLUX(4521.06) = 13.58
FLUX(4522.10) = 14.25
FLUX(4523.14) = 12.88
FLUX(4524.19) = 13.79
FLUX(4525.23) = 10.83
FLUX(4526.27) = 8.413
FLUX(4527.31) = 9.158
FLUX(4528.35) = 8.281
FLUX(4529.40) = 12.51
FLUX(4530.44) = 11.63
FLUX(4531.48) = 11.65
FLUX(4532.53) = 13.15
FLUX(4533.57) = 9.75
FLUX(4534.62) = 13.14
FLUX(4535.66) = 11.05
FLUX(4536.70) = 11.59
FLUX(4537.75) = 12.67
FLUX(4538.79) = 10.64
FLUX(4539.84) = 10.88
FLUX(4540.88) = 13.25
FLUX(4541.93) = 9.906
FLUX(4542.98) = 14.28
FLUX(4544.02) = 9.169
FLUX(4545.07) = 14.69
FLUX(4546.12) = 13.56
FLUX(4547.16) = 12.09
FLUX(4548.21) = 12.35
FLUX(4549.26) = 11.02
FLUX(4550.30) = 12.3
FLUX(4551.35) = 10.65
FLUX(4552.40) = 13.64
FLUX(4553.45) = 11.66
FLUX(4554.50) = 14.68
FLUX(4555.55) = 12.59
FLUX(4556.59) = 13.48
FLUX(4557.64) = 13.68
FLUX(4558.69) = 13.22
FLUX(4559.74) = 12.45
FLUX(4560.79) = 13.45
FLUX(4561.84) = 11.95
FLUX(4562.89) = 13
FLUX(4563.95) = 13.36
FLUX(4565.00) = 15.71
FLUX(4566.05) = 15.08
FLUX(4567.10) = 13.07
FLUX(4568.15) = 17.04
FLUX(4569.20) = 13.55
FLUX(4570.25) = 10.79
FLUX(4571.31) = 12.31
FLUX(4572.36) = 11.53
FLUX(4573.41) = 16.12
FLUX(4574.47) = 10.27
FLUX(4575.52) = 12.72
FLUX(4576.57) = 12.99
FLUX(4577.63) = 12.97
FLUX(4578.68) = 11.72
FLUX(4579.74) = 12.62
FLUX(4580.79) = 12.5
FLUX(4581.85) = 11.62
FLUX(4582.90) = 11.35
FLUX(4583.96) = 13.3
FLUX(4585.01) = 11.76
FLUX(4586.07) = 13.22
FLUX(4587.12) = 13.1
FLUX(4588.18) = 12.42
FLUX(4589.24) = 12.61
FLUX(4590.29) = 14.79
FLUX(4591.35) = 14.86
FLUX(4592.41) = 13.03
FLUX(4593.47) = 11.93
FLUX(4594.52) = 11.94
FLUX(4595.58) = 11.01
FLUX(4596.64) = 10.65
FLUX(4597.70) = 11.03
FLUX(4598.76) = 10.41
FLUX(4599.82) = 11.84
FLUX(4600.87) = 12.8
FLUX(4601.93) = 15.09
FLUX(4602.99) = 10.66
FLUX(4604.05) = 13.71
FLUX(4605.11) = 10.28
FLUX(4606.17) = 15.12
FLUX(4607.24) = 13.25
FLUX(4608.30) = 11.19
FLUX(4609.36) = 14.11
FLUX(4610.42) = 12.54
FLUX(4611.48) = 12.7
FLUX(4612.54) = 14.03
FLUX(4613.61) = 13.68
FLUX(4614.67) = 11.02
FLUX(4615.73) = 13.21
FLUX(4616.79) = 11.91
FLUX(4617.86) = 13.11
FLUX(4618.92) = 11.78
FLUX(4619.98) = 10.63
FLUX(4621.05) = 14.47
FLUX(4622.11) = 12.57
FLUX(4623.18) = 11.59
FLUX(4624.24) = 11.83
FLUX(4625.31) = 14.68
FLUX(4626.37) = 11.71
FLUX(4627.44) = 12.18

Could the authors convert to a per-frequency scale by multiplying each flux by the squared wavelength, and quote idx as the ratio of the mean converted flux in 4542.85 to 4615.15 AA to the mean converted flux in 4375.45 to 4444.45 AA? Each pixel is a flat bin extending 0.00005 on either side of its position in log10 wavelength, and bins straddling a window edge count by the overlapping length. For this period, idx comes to 1.28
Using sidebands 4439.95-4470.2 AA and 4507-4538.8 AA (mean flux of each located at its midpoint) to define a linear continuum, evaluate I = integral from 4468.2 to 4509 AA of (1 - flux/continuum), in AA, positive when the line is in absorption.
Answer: -4.8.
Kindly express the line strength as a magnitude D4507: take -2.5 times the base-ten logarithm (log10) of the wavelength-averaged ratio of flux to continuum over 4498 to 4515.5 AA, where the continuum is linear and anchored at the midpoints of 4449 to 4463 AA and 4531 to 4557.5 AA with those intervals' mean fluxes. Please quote -0.10 mag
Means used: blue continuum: 11.1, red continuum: 12.2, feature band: 12.8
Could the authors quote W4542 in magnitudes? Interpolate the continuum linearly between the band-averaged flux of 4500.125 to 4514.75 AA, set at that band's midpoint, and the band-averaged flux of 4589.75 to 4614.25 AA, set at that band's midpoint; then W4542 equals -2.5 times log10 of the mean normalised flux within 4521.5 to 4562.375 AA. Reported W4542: 0.044 mag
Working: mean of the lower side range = 12.5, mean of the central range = 12.1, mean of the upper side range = 12.6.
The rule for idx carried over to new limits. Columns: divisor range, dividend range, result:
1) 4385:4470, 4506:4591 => 1.22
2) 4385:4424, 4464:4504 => 1.18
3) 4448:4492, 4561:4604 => 1.15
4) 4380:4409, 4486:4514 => 1.29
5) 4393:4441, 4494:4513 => 1.20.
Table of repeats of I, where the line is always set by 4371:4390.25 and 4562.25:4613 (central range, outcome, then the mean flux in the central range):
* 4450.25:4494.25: -2.21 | 11.6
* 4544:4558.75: -0.54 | 12.7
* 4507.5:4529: -0.63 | 12.1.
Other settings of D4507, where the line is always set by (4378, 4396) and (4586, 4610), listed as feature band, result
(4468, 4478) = -0.16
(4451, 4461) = 0.04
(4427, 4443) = -0.05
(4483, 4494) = -0.09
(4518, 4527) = -0.09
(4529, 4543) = 0.00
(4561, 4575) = -0.10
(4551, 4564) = -0.07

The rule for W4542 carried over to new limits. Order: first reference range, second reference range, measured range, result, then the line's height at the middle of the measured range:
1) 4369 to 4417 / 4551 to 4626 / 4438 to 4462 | 0.01 mag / 11.1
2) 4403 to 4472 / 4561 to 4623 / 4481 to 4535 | -0.05 mag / 11.8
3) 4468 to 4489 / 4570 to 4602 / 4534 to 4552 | 0.05 mag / 12.6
